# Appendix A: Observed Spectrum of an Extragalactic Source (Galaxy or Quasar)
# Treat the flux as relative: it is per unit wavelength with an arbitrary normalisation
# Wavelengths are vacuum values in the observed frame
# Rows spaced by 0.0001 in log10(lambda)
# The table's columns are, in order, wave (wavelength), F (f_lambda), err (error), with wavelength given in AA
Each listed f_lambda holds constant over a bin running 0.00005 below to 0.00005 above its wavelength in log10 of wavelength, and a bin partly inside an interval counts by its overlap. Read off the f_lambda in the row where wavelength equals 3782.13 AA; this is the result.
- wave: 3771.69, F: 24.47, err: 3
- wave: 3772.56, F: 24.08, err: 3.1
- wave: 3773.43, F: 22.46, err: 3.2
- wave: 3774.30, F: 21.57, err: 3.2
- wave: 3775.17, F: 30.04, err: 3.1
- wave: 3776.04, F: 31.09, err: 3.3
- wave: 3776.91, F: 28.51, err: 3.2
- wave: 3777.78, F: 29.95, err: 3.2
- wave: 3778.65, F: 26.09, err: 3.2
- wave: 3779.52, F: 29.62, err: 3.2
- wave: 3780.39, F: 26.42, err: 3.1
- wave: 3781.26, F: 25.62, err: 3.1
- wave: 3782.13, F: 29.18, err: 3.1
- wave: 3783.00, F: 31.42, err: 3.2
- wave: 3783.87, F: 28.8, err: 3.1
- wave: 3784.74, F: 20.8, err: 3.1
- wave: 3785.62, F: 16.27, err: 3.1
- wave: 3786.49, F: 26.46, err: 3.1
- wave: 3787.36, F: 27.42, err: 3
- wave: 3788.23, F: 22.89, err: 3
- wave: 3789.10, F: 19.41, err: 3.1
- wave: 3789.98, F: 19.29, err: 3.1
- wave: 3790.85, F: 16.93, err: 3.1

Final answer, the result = 29.18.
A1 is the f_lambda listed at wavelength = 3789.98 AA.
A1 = 19.29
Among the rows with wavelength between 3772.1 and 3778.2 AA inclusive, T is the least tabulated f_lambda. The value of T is 21.57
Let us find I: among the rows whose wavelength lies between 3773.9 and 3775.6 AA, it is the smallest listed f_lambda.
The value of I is 21.57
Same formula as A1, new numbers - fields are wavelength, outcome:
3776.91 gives 28.51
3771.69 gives 24.47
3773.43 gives 22.46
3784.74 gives 20.8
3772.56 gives 24.08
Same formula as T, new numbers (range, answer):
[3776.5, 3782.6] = 25.62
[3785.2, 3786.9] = 16.27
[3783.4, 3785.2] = 20.8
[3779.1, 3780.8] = 26.42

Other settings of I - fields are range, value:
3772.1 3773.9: 22.46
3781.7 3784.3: 28.8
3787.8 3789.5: 19.41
